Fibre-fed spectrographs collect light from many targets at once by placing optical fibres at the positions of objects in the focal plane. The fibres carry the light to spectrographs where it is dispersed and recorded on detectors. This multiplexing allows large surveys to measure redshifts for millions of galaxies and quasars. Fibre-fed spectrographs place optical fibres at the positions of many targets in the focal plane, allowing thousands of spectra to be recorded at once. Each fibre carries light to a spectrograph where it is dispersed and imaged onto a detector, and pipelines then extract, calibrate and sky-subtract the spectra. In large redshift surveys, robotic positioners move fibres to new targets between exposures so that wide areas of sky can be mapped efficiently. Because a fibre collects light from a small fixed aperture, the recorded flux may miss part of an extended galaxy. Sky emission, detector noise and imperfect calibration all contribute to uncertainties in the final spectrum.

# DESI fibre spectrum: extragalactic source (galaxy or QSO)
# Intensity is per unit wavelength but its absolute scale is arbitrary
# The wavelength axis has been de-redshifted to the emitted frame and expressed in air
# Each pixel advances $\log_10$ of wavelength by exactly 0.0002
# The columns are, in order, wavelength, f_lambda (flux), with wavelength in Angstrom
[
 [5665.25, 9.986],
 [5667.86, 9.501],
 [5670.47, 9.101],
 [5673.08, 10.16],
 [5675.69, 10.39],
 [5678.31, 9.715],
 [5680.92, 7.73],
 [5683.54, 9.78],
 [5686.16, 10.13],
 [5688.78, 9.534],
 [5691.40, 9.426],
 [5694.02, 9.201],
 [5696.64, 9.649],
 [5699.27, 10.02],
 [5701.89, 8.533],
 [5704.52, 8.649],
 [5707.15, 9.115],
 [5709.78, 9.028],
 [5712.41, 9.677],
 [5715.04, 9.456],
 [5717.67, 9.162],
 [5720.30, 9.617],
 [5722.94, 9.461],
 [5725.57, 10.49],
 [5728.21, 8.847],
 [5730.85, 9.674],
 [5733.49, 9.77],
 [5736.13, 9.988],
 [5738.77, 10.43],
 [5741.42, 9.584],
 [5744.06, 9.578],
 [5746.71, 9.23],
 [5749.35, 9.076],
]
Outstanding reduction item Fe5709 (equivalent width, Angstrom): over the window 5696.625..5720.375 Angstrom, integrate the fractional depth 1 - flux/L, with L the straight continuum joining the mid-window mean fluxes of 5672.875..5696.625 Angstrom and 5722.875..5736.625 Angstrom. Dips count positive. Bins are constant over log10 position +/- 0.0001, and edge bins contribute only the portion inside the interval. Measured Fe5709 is 0.93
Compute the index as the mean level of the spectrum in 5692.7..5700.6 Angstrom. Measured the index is 9.62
